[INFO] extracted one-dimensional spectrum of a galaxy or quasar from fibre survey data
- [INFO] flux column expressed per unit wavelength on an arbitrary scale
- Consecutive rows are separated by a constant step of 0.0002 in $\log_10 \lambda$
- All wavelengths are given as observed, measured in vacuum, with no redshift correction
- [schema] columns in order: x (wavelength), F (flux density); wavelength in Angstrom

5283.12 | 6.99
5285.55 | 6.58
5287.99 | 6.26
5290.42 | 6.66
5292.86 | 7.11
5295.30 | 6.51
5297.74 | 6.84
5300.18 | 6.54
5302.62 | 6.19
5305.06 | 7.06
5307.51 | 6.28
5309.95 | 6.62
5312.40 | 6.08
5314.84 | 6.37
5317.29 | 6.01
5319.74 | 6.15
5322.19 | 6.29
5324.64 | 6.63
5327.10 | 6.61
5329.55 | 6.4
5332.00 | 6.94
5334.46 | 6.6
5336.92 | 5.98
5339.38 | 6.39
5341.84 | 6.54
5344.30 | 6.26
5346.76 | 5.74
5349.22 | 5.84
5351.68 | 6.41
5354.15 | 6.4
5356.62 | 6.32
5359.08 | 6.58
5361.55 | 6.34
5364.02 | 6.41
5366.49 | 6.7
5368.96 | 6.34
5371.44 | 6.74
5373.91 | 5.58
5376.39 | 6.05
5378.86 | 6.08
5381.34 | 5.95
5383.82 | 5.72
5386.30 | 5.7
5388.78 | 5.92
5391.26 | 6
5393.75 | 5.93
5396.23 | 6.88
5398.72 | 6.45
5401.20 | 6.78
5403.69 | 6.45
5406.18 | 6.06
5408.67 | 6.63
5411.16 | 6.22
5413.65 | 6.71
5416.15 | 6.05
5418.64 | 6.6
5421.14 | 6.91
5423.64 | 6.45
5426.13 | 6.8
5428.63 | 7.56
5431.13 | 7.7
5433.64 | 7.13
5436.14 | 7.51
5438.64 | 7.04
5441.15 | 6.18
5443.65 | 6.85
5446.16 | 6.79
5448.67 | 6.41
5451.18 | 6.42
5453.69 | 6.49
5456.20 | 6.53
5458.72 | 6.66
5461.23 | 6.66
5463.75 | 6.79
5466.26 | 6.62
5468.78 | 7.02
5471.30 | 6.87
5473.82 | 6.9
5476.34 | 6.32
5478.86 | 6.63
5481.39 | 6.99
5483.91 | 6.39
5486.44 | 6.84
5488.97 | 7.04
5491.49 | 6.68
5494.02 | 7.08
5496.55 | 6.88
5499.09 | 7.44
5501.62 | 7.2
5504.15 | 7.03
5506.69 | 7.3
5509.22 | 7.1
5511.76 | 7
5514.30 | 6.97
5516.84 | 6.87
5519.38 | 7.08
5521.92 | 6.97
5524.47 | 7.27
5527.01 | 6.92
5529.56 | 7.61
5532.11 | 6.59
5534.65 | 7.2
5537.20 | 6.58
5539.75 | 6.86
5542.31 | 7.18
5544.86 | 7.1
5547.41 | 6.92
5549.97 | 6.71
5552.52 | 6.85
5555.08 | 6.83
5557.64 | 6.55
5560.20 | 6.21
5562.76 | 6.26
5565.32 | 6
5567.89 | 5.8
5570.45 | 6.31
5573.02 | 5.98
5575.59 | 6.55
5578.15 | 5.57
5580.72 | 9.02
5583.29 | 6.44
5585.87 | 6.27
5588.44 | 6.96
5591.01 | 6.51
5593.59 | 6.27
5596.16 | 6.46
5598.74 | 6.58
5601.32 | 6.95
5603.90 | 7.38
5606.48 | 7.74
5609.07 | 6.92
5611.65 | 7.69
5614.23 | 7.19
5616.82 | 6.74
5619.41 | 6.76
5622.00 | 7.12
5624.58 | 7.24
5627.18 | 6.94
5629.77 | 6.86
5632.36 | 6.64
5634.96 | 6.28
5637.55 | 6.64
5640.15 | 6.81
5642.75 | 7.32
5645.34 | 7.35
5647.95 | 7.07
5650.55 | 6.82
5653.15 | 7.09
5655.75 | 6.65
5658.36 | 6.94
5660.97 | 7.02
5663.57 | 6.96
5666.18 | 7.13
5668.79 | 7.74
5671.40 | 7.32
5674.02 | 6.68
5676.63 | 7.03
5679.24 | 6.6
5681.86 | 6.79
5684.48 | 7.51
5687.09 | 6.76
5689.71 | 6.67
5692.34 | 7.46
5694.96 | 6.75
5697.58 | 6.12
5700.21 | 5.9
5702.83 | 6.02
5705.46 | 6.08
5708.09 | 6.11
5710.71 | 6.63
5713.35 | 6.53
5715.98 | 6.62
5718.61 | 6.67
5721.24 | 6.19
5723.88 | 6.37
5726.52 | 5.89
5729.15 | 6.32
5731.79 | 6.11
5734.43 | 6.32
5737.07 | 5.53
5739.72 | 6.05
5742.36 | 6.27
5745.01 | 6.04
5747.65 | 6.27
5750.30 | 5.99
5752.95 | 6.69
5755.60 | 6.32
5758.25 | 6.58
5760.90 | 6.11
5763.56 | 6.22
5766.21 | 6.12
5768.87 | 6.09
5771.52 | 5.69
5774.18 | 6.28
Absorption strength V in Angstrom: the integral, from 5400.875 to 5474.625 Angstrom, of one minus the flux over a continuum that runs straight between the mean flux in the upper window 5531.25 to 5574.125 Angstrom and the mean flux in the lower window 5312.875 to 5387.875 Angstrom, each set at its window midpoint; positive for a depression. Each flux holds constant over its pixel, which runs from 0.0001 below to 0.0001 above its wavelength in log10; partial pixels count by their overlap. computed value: -3.7 Angstrom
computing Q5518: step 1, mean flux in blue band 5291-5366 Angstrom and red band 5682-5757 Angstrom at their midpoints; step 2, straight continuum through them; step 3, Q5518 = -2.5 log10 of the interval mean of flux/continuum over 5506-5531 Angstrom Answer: -0.114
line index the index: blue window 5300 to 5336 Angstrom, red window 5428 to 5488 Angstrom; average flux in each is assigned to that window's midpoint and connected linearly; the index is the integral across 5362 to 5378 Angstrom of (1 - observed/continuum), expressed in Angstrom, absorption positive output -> 0.7 Angstrom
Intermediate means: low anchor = 6.44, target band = 6.3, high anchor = 6.8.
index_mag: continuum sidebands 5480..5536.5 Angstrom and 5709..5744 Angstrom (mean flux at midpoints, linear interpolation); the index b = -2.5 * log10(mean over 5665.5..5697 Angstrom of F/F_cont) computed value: -0.10 mag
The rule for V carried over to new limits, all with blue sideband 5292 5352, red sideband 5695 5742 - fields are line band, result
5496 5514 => -2.3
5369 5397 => 1.5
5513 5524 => -1.2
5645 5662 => -2.0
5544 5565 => -1.1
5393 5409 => -0.2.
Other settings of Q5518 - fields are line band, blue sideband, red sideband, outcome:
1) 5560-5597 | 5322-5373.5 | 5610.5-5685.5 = 0.066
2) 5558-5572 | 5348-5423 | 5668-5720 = 0.065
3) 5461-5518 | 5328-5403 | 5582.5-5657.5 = -0.053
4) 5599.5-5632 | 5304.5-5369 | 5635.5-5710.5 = -0.056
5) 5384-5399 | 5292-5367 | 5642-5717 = 0.068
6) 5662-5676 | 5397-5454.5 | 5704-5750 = -0.135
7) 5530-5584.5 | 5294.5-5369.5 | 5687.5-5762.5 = -0.052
